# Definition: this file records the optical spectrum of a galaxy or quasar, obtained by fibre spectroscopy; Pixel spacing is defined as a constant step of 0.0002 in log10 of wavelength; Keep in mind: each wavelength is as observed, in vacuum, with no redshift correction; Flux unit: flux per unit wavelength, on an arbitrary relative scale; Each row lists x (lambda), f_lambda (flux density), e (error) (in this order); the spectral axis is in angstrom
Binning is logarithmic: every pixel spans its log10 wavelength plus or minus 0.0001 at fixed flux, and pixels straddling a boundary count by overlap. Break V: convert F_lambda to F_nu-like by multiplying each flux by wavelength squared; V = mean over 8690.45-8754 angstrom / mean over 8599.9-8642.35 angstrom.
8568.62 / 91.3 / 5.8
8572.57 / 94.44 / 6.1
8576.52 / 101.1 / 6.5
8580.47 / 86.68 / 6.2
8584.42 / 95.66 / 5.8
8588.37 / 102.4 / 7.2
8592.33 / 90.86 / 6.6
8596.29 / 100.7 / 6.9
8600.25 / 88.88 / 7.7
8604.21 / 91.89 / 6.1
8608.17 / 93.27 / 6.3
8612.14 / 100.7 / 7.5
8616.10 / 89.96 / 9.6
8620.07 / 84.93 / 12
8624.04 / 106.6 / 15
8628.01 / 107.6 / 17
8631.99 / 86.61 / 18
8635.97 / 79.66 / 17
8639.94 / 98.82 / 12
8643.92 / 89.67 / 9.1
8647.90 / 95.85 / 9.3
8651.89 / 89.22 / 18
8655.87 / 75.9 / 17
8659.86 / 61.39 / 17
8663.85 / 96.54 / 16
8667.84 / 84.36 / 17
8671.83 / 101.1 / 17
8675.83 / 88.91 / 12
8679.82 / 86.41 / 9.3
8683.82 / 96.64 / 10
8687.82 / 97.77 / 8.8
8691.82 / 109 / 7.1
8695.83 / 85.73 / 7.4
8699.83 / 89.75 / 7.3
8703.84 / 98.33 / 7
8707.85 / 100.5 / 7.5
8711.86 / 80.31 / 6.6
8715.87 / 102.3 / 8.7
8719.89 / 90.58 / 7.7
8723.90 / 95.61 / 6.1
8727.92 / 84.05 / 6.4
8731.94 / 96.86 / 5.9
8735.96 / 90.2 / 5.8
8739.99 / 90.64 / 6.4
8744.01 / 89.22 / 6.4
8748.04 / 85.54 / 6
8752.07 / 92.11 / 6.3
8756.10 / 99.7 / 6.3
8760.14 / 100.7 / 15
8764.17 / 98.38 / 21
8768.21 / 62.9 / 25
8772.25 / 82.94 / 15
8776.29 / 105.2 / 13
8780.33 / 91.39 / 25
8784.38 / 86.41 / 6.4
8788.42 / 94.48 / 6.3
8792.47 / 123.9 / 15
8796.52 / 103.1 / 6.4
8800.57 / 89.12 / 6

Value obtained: 1.0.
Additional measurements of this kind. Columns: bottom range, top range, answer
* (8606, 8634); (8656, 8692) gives 0.95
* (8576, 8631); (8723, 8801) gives 1.01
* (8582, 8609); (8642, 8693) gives 0.97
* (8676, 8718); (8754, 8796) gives 1.02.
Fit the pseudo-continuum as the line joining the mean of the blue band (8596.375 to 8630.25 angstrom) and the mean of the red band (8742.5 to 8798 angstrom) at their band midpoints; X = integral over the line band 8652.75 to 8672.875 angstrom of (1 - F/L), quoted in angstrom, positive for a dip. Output 2.50 angstrom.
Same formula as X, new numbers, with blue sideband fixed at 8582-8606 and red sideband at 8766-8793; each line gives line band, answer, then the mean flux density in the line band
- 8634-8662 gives 2.78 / 84.4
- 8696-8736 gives -0.20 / 92.7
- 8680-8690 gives -0.28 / 95.5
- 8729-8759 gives -0.16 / 92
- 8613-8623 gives 0.39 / 90.8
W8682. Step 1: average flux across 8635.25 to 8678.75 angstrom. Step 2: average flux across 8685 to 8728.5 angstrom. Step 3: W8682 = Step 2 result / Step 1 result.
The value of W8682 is 1.1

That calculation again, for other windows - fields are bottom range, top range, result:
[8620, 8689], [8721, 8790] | 1.00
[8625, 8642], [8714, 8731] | 0.99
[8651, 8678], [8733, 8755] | 1.06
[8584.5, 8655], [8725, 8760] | 0.98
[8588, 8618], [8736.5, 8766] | 0.99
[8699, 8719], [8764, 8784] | 0.92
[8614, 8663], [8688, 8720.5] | 1.07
